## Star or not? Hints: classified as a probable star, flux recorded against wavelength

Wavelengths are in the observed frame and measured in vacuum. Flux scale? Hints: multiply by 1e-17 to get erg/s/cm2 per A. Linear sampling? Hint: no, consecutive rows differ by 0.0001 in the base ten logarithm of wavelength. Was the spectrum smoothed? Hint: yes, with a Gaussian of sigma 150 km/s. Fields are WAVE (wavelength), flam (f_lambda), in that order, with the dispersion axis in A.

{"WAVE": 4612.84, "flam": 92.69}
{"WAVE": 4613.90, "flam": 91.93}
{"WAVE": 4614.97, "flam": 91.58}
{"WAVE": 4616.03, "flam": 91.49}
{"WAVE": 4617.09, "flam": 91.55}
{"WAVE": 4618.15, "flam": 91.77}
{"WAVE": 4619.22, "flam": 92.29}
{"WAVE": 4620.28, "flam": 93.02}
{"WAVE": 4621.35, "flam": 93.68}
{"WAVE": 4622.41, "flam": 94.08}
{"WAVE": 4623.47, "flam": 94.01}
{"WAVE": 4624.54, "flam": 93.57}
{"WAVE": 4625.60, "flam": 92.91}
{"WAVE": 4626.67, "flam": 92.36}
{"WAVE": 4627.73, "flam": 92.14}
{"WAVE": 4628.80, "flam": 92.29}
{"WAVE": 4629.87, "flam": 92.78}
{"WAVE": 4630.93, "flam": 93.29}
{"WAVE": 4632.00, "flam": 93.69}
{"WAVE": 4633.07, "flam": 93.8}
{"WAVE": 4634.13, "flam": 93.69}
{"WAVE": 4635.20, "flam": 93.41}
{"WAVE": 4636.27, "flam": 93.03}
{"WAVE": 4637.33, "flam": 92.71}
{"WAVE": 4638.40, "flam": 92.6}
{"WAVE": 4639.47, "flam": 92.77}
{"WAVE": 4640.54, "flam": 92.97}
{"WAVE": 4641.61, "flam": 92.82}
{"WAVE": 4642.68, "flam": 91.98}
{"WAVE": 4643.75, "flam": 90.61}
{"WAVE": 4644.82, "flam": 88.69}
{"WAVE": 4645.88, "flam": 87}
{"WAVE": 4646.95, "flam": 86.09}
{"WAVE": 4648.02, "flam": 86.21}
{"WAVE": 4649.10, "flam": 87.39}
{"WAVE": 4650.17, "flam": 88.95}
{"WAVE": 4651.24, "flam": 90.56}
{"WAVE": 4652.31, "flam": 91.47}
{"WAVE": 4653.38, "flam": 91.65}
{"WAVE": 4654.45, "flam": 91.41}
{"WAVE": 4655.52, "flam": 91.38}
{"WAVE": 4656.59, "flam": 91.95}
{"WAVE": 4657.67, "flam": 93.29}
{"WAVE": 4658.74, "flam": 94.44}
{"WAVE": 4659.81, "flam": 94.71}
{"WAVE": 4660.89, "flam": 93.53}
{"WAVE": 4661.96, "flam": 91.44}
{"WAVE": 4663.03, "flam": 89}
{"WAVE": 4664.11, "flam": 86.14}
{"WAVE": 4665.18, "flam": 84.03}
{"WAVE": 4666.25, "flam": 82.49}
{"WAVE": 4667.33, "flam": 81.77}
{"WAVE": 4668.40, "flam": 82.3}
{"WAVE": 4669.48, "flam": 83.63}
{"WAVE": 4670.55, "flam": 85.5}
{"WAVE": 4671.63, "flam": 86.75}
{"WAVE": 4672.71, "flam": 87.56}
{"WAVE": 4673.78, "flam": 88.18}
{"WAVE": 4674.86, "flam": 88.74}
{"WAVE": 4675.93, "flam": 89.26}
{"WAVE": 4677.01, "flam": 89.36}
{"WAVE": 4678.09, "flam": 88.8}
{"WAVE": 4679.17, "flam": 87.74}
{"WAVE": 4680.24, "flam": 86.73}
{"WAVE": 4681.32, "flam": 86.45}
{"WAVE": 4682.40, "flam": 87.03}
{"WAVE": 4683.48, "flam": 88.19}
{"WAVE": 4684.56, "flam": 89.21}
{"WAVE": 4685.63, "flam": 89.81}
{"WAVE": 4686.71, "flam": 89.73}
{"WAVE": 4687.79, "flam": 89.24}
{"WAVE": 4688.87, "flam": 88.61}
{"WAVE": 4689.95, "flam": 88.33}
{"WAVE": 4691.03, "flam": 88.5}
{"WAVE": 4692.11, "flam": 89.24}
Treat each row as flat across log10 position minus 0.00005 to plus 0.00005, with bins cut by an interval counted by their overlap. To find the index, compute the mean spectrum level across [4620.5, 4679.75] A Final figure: 90.3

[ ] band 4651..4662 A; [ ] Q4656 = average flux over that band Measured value 92.5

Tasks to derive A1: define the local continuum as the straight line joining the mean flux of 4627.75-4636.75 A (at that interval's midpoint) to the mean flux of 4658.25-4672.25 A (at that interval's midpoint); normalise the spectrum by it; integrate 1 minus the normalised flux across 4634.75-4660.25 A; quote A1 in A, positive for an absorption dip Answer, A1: -0.2 A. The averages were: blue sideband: 93.1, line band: 91.2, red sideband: 87.3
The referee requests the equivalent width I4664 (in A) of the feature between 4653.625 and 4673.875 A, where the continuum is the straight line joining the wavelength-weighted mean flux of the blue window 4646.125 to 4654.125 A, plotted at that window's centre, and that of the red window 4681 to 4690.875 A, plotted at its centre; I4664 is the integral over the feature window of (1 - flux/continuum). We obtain 0.1 A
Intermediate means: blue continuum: 88.9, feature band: 88.5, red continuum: 88.6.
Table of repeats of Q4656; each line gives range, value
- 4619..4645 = 92.8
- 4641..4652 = 89.1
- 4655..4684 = 88.1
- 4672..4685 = 88.1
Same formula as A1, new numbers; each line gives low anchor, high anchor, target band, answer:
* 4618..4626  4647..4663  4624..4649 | 0.2 A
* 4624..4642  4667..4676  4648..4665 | -0.4 A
